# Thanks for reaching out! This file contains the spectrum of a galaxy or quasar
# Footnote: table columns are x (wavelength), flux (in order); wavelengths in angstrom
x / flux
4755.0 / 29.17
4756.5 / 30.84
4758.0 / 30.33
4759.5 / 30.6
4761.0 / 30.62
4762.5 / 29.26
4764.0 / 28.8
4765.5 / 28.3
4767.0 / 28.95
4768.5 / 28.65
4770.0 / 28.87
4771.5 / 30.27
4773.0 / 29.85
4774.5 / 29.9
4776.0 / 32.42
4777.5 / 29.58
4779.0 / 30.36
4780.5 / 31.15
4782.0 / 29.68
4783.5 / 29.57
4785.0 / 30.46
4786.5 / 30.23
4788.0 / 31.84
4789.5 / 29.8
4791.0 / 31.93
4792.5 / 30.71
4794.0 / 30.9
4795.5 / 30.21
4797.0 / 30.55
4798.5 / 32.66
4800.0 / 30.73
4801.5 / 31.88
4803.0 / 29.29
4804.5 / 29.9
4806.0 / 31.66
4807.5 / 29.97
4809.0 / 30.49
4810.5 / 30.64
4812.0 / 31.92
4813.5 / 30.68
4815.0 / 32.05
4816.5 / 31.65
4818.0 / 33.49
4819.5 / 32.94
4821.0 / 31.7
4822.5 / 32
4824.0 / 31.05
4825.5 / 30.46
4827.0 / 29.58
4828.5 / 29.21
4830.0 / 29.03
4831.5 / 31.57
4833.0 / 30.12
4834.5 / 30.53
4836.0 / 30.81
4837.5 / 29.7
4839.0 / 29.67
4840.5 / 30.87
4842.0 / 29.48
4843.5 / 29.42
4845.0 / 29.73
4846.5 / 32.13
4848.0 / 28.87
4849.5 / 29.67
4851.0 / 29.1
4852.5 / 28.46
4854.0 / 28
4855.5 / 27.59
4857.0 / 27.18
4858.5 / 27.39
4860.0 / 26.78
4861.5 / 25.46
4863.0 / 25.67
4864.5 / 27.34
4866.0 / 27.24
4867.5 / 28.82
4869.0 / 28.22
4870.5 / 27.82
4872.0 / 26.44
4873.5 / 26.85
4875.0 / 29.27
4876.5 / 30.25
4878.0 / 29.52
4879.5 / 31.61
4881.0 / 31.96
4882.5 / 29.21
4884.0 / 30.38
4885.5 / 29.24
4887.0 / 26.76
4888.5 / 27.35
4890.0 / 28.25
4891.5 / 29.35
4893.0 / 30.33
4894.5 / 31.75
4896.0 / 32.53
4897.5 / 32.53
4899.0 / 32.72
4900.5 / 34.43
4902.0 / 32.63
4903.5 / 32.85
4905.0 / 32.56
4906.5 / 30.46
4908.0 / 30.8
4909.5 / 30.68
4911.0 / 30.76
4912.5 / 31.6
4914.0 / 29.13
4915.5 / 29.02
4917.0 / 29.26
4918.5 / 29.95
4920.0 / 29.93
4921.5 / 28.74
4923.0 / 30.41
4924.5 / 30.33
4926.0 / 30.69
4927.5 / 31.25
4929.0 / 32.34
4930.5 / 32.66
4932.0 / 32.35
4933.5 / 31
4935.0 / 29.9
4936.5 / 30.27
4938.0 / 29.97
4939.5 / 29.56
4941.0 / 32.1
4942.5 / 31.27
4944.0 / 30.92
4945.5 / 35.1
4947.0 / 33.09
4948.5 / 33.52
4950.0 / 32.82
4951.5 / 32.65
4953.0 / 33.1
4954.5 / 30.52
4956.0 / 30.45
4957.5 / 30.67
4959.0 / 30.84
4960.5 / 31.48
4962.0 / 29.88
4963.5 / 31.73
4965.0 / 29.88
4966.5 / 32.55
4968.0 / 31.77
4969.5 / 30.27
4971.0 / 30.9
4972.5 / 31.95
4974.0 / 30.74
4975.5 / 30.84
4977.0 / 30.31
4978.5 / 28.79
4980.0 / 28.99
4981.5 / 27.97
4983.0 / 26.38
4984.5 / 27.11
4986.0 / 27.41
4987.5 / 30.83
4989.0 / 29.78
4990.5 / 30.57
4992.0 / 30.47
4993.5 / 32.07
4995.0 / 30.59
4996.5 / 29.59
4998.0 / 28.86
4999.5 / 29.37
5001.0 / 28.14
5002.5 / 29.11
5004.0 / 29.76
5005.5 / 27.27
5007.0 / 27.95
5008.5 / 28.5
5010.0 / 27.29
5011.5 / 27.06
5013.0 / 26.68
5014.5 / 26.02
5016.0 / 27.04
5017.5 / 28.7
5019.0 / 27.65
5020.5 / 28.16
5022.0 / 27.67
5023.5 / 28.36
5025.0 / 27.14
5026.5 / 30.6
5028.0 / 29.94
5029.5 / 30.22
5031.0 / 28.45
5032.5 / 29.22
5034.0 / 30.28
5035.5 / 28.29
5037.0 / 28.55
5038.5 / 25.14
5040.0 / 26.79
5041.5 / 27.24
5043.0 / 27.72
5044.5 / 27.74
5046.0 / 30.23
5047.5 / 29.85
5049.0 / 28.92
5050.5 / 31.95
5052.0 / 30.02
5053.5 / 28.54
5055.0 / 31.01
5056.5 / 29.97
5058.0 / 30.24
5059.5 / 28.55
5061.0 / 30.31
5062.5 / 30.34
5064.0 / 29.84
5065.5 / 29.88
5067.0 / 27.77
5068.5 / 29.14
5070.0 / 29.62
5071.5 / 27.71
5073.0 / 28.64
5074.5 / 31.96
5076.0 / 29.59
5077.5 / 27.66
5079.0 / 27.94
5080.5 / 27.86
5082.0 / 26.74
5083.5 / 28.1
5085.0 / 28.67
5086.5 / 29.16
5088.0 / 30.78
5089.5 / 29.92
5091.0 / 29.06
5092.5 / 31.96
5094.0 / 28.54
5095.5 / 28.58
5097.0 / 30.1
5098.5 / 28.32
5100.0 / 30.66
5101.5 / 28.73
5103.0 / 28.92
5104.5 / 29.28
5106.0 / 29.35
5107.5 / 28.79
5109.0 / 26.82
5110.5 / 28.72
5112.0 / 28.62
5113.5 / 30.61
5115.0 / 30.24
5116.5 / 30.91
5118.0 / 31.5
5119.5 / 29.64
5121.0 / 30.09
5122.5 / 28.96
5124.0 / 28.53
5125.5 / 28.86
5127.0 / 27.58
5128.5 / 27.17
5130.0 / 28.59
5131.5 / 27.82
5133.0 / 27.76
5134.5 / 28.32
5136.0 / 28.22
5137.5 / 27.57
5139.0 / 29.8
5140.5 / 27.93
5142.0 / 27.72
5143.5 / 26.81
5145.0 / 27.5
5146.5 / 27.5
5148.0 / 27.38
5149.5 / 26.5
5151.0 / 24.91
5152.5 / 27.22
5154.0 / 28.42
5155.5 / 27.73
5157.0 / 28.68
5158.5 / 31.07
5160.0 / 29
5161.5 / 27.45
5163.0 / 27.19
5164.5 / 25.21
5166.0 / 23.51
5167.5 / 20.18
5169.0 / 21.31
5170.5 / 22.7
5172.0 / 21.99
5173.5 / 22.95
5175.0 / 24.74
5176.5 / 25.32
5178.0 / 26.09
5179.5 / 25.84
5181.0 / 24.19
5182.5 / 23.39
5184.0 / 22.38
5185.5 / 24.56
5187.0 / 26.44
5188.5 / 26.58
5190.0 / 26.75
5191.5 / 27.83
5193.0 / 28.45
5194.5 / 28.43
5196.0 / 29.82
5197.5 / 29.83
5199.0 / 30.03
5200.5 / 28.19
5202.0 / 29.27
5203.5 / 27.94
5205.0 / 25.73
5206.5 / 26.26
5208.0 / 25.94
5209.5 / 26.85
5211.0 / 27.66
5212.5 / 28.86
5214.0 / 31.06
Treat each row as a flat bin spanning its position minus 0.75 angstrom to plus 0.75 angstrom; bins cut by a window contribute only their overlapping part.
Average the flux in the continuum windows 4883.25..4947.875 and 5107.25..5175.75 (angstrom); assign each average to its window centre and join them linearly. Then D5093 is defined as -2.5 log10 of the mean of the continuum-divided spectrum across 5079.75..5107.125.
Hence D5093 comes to -0.04 mag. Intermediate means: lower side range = 30.9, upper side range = 27.4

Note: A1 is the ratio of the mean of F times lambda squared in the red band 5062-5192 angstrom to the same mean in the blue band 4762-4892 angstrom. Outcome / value 1.1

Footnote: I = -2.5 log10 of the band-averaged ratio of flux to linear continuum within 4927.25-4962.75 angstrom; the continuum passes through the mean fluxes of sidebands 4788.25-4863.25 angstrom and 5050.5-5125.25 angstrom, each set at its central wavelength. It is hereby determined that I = -0.063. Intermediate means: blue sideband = 30.1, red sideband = 29.3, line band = 31.6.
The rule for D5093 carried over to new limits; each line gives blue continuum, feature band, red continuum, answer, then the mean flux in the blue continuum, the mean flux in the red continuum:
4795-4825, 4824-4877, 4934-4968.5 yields 0.09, 31.3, 31.5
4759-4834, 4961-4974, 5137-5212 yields -0.09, 30.6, 26.5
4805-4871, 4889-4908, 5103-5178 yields -0.08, 29.7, 27.4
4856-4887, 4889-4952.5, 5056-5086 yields -0.10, 28.3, 29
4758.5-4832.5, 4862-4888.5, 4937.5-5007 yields 0.07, 30.6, 30.5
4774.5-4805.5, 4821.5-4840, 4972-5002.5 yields 0.00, 30.7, 29.5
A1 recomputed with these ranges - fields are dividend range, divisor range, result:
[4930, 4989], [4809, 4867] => 1.09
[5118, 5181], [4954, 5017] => 0.97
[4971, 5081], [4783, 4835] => 1.02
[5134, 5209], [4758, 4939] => 1.00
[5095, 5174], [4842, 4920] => 1.04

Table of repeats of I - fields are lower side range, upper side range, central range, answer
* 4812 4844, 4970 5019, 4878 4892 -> 0.03 mag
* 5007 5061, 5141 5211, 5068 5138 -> -0.06 mag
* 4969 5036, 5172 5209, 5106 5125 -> -0.08 mag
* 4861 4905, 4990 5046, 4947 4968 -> -0.09 mag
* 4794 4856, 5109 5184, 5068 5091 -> -0.04 mag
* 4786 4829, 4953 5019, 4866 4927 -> 0.01 mag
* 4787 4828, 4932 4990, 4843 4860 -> 0.08 mag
